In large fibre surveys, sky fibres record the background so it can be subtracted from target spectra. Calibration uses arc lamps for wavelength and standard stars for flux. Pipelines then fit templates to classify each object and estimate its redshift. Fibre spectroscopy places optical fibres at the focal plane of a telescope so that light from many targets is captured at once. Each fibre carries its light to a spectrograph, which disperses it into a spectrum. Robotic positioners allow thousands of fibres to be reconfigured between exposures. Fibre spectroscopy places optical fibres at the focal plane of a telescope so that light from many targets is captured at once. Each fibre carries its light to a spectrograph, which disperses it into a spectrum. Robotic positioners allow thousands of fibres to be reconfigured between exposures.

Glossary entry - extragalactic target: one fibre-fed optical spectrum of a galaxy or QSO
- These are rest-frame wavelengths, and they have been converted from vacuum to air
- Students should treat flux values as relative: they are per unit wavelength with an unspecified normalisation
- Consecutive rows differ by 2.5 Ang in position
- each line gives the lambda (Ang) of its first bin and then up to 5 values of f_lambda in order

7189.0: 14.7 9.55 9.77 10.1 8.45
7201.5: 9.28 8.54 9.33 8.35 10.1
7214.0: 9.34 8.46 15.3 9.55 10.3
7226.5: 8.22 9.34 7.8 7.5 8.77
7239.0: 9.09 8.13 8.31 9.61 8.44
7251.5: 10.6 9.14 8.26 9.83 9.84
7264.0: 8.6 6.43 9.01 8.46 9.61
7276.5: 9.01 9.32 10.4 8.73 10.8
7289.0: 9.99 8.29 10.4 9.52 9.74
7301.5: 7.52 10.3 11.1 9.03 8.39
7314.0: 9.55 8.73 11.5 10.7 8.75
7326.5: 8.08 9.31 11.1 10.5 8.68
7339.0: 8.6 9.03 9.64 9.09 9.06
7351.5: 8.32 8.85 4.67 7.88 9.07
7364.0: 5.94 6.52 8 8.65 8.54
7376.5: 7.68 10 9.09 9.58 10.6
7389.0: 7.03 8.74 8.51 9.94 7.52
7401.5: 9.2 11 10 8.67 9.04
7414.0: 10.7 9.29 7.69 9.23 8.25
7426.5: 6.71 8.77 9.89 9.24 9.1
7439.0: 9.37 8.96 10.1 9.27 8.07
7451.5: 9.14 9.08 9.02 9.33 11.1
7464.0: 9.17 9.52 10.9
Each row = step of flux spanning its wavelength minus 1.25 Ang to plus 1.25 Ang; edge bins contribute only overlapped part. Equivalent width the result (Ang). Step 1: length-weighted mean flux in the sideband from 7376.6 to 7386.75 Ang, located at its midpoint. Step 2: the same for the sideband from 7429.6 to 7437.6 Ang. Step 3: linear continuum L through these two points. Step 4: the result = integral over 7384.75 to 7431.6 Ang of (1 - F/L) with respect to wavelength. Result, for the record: 2.27 Ang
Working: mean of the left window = 9.5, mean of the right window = 9.36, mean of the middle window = 8.97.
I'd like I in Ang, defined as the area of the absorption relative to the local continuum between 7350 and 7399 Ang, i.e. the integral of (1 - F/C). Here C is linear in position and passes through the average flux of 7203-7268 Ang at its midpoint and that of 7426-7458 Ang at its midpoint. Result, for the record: 4.24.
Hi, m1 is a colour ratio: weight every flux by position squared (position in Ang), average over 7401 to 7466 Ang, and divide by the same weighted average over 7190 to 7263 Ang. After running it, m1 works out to 1.0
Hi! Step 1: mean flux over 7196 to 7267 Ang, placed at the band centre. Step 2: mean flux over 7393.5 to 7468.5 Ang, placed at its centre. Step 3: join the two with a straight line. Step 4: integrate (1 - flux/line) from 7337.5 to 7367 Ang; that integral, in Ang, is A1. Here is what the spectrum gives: 3.5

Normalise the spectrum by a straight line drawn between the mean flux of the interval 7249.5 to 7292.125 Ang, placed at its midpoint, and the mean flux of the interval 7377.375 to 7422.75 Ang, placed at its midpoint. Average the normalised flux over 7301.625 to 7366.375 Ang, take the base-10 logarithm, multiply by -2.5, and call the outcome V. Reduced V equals 0.03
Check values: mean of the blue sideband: 9.2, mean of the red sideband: 9.2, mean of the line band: 8.96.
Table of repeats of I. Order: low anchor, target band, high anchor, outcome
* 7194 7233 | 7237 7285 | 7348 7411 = 1.2 Ang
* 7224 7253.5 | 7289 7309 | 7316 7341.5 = -0.5 Ang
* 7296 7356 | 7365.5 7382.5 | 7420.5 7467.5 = 1.6 Ang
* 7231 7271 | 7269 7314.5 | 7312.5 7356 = -2.2 Ang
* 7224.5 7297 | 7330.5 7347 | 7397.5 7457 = -0.9 Ang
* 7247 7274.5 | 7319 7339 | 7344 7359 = -3.2 Ang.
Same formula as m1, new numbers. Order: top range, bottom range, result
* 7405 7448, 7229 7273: 1.09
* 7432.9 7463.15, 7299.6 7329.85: 1.02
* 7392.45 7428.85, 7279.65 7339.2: 0.96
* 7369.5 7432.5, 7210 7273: 1.02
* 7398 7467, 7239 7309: 1.04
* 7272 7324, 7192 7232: 1.03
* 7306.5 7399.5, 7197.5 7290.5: 0.99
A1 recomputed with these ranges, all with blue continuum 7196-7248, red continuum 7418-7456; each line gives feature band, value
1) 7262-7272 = 1.0 Ang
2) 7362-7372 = 1.9 Ang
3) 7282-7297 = -0.9 Ang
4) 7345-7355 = 0.2 Ang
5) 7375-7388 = -0.5 Ang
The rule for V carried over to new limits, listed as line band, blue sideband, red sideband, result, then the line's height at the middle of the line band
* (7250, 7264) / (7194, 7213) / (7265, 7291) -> -0.03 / 9.16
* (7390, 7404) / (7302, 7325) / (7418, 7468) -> 0.04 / 9.3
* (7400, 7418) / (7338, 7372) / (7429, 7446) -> -0.08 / 8.93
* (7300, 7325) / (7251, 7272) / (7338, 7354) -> -0.08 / 8.92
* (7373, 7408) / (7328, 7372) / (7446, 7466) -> -0.04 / 8.79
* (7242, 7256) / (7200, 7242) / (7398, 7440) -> 0.02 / 9.24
